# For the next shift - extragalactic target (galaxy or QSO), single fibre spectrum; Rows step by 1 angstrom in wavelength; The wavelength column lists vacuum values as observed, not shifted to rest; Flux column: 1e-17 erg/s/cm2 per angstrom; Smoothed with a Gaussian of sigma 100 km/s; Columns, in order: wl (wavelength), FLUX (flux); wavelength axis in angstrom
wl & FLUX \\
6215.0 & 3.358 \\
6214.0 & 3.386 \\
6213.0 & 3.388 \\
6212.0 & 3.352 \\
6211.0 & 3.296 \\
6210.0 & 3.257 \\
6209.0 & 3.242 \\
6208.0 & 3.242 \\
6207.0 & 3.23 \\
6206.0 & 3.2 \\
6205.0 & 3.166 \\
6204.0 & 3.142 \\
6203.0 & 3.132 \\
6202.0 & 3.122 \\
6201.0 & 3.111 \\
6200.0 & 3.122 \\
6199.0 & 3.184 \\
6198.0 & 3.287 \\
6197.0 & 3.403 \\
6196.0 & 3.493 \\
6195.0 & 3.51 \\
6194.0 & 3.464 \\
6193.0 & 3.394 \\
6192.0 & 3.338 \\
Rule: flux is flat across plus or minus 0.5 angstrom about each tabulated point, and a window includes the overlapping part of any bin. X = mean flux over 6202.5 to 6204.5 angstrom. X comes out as 3.14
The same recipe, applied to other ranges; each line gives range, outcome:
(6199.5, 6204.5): 3.13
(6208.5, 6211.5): 3.27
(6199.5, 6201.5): 3.12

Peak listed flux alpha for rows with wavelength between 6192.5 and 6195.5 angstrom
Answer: 3.51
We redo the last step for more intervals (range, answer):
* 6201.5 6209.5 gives 3.242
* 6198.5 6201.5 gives 3.184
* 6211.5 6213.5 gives 3.388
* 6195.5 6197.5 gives 3.493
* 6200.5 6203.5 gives 3.132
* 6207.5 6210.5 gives 3.257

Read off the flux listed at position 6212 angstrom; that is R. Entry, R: 3.352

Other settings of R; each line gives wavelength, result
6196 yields 3.493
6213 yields 3.388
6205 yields 3.166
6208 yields 3.242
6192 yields 3.338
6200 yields 3.122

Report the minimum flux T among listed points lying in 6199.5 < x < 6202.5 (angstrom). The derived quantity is 3.111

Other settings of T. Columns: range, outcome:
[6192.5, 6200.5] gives 3.122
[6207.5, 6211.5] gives 3.242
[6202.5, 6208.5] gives 3.132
